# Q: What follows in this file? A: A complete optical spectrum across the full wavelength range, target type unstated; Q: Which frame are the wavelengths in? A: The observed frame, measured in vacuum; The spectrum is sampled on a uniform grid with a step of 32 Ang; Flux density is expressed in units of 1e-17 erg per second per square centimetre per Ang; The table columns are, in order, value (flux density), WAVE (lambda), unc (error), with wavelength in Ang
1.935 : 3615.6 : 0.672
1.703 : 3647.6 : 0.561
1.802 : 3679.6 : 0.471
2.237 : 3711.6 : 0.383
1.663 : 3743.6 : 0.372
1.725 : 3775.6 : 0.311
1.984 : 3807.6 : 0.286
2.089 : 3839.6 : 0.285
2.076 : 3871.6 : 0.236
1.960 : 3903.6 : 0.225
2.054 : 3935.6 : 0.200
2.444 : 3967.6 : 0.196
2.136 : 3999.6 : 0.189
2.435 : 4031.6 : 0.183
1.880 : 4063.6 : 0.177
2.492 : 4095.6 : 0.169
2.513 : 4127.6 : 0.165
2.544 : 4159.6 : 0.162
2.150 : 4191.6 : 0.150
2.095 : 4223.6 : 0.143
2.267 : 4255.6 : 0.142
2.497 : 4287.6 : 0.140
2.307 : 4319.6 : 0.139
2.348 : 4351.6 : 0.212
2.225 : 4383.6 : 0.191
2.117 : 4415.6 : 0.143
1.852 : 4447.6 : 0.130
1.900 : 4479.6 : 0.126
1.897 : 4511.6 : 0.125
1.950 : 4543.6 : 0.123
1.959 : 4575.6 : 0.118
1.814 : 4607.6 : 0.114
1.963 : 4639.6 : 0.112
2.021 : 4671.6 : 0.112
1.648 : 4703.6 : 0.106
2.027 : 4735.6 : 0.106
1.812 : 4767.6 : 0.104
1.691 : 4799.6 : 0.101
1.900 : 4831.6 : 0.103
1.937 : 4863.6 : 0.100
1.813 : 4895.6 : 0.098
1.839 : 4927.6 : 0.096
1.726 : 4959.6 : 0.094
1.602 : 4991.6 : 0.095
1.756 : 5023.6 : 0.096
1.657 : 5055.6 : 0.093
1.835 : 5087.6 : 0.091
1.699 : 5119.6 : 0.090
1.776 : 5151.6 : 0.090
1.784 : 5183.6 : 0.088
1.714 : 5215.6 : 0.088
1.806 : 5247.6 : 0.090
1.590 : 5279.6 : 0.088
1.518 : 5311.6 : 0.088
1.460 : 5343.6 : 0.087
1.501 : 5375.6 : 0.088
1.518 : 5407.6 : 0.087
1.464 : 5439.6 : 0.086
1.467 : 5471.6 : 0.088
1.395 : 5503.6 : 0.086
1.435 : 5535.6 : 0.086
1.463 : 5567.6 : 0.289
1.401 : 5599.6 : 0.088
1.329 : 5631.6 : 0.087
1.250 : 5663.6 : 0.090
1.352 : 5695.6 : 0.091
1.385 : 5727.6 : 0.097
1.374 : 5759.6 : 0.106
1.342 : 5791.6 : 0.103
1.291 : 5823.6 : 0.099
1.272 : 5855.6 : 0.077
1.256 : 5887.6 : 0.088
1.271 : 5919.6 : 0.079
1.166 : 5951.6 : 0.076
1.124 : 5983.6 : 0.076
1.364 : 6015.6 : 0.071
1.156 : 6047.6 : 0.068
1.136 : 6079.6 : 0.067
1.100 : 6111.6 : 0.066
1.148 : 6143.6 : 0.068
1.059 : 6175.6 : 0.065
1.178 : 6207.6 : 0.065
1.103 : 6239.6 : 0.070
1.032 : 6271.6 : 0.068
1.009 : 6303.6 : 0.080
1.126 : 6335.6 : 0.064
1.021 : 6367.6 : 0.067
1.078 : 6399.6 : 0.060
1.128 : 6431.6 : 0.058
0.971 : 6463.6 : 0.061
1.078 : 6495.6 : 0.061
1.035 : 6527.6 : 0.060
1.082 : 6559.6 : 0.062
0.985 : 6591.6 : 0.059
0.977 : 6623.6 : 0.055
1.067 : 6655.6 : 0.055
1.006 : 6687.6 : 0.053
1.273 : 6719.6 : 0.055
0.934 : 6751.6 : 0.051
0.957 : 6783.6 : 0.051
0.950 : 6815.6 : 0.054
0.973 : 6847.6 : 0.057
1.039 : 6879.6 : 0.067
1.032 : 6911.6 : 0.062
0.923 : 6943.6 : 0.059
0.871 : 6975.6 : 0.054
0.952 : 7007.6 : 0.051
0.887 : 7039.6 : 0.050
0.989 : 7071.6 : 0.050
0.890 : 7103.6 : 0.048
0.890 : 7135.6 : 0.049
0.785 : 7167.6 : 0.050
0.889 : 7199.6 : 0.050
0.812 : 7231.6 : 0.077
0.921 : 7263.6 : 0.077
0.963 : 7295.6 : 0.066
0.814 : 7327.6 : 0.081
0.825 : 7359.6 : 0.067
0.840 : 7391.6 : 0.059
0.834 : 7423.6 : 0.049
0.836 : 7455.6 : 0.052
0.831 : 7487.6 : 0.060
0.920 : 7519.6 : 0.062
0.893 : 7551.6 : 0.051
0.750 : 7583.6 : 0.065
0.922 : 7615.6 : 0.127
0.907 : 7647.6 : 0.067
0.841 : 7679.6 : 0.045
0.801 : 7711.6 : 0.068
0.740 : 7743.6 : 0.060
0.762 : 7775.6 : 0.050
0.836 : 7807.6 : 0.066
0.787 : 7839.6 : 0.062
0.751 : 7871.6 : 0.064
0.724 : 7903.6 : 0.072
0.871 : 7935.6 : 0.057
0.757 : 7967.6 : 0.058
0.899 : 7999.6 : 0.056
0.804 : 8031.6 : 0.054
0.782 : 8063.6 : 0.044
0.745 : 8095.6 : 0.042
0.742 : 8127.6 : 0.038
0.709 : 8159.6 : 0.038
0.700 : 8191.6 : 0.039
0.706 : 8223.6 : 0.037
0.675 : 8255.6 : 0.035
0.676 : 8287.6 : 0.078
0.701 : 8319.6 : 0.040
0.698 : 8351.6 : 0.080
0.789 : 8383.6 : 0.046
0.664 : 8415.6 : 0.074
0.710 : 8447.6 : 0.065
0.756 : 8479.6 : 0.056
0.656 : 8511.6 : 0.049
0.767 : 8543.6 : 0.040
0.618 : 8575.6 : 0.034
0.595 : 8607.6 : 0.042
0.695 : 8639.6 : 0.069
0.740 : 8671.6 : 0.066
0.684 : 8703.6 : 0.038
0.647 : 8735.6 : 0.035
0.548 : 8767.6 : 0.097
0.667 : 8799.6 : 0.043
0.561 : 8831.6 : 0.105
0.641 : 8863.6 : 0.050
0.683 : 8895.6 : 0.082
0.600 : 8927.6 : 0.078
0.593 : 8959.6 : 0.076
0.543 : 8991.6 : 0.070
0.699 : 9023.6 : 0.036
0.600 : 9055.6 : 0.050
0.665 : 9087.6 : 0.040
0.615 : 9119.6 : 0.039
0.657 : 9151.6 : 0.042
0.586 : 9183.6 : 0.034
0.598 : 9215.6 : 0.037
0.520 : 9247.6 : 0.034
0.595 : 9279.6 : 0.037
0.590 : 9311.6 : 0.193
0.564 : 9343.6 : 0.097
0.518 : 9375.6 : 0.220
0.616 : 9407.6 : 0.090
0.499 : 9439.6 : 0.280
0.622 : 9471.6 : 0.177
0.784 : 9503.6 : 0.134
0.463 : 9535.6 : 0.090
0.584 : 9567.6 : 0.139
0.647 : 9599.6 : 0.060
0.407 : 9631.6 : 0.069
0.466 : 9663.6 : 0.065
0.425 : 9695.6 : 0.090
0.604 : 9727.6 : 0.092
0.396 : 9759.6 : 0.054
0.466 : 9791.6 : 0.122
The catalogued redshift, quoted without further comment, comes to 0.026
